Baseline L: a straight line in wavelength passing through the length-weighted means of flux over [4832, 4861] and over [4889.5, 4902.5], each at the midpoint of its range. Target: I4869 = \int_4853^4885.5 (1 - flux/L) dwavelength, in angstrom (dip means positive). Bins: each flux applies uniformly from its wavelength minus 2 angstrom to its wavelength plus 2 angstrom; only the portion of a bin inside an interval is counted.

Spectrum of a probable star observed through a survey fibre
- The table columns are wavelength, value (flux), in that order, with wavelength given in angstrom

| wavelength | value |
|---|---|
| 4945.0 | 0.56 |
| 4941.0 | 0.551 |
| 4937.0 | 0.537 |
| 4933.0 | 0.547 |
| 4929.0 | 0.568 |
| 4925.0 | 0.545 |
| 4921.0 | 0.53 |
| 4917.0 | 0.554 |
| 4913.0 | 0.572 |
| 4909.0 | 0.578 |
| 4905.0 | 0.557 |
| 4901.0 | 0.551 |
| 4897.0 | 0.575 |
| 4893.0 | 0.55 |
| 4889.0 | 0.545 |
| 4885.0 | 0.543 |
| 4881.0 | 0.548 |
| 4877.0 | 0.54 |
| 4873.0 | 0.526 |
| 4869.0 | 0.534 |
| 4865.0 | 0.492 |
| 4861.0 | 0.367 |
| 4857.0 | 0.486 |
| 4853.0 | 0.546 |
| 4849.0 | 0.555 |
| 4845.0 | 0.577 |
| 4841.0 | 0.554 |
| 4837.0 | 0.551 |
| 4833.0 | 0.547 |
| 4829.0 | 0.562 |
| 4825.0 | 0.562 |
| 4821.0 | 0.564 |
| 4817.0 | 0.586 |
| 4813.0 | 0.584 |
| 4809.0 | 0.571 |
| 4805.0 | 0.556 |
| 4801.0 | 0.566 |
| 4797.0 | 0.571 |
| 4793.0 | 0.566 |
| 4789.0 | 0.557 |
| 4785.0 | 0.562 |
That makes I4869 2.3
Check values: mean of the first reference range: 0.533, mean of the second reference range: 0.557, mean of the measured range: 0.505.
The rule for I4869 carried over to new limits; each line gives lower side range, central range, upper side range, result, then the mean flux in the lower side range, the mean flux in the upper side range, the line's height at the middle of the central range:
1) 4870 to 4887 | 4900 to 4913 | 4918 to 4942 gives -0.5 angstrom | 0.539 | 0.546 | 0.543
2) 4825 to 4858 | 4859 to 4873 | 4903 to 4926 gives 2.0 angstrom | 0.55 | 0.556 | 0.552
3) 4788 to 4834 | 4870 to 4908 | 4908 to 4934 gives 0.7 angstrom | 0.567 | 0.556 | 0.559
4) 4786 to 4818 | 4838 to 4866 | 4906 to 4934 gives 2.5 angstrom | 0.569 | 0.557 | 0.564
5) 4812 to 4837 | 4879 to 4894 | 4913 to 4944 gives 0.3 angstrom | 0.566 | 0.549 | 0.556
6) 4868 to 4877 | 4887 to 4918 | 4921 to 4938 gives -1.2 angstrom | 0.532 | 0.548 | 0.54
